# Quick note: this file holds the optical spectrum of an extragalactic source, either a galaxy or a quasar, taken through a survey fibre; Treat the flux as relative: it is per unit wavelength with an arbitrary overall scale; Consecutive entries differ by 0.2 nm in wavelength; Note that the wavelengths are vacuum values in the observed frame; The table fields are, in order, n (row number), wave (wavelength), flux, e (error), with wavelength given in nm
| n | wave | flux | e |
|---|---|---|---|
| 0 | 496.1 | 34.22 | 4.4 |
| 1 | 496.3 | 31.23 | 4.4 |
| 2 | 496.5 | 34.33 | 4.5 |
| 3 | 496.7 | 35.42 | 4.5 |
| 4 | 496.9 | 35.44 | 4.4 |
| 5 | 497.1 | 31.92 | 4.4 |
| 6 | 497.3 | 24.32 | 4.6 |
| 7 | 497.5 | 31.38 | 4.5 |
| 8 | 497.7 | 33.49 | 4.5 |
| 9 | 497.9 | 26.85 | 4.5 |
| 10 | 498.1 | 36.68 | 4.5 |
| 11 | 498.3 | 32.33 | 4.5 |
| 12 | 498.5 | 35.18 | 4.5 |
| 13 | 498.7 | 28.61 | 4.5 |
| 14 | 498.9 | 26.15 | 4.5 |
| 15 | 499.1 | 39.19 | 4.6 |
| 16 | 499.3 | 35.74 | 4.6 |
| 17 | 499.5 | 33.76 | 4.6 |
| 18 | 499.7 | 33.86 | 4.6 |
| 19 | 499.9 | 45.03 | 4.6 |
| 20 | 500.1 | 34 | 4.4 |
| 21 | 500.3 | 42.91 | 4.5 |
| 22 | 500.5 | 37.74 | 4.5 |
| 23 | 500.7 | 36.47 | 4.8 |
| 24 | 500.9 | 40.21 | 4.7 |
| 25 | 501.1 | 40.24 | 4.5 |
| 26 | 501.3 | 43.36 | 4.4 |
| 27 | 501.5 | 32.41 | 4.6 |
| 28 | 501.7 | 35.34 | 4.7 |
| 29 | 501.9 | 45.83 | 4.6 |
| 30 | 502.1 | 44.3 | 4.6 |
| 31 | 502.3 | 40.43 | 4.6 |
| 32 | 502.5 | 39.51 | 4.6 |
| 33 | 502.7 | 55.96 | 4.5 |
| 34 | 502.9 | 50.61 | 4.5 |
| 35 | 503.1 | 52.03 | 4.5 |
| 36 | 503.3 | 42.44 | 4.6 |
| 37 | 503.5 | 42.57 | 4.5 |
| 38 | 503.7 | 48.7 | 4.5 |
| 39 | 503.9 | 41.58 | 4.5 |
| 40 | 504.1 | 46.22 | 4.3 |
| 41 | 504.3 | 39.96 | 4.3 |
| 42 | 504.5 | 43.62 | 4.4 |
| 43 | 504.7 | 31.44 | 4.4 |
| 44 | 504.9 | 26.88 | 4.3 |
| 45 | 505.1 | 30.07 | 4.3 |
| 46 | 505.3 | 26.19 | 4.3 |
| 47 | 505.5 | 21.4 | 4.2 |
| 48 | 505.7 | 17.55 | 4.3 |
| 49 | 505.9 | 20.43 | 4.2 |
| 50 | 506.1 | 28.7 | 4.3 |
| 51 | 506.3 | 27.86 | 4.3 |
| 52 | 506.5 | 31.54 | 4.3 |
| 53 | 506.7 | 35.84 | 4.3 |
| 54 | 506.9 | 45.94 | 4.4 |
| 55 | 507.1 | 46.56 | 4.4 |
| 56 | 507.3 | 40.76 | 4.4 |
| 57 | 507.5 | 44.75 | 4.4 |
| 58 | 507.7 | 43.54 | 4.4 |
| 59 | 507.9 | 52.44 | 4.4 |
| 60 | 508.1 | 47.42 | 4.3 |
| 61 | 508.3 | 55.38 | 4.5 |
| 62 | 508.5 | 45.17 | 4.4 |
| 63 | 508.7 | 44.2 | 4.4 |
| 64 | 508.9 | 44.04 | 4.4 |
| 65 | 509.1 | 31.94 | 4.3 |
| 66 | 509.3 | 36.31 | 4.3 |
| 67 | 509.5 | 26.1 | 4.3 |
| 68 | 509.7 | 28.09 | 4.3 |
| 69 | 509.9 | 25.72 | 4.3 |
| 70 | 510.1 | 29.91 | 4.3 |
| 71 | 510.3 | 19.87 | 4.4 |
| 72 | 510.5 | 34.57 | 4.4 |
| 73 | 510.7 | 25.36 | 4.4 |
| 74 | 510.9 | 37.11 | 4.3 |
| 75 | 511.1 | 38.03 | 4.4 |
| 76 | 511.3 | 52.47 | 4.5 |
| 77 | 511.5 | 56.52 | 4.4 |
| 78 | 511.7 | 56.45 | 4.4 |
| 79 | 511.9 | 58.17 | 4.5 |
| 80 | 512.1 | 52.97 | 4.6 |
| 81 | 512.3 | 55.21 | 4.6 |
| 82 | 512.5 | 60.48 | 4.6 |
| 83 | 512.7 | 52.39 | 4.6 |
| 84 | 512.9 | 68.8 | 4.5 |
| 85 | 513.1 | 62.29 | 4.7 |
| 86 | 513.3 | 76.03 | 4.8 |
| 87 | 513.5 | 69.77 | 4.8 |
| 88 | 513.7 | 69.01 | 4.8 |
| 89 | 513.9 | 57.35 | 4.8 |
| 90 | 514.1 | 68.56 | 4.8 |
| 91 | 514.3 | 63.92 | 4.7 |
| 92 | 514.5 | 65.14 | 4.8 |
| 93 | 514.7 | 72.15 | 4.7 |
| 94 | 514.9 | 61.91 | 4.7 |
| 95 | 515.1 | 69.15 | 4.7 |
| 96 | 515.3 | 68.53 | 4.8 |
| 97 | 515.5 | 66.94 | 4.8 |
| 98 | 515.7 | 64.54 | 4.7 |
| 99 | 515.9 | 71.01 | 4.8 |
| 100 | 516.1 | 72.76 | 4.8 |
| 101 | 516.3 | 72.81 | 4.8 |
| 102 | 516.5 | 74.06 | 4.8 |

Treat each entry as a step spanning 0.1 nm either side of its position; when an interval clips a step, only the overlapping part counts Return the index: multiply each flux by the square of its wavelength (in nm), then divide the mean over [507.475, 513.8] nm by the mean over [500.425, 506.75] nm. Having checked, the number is 1.29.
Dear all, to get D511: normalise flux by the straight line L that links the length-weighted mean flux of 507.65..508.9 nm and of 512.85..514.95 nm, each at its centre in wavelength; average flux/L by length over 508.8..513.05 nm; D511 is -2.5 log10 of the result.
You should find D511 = 0.33 mag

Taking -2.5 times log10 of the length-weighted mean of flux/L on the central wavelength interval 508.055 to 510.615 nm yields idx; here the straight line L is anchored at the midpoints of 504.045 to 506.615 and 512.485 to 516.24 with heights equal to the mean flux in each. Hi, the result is 0.26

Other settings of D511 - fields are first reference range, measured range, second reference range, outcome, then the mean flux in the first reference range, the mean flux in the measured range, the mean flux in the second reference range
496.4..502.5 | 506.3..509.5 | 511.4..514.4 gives 0.234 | 35.8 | 42.1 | 61.9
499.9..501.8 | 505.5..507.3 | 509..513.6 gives 0.317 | 38.4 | 31.7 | 45.9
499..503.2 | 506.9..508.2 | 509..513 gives -0.101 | 40.9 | 45.9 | 42.3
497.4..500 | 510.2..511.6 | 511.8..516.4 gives 0.484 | 33.7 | 37.7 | 65.2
